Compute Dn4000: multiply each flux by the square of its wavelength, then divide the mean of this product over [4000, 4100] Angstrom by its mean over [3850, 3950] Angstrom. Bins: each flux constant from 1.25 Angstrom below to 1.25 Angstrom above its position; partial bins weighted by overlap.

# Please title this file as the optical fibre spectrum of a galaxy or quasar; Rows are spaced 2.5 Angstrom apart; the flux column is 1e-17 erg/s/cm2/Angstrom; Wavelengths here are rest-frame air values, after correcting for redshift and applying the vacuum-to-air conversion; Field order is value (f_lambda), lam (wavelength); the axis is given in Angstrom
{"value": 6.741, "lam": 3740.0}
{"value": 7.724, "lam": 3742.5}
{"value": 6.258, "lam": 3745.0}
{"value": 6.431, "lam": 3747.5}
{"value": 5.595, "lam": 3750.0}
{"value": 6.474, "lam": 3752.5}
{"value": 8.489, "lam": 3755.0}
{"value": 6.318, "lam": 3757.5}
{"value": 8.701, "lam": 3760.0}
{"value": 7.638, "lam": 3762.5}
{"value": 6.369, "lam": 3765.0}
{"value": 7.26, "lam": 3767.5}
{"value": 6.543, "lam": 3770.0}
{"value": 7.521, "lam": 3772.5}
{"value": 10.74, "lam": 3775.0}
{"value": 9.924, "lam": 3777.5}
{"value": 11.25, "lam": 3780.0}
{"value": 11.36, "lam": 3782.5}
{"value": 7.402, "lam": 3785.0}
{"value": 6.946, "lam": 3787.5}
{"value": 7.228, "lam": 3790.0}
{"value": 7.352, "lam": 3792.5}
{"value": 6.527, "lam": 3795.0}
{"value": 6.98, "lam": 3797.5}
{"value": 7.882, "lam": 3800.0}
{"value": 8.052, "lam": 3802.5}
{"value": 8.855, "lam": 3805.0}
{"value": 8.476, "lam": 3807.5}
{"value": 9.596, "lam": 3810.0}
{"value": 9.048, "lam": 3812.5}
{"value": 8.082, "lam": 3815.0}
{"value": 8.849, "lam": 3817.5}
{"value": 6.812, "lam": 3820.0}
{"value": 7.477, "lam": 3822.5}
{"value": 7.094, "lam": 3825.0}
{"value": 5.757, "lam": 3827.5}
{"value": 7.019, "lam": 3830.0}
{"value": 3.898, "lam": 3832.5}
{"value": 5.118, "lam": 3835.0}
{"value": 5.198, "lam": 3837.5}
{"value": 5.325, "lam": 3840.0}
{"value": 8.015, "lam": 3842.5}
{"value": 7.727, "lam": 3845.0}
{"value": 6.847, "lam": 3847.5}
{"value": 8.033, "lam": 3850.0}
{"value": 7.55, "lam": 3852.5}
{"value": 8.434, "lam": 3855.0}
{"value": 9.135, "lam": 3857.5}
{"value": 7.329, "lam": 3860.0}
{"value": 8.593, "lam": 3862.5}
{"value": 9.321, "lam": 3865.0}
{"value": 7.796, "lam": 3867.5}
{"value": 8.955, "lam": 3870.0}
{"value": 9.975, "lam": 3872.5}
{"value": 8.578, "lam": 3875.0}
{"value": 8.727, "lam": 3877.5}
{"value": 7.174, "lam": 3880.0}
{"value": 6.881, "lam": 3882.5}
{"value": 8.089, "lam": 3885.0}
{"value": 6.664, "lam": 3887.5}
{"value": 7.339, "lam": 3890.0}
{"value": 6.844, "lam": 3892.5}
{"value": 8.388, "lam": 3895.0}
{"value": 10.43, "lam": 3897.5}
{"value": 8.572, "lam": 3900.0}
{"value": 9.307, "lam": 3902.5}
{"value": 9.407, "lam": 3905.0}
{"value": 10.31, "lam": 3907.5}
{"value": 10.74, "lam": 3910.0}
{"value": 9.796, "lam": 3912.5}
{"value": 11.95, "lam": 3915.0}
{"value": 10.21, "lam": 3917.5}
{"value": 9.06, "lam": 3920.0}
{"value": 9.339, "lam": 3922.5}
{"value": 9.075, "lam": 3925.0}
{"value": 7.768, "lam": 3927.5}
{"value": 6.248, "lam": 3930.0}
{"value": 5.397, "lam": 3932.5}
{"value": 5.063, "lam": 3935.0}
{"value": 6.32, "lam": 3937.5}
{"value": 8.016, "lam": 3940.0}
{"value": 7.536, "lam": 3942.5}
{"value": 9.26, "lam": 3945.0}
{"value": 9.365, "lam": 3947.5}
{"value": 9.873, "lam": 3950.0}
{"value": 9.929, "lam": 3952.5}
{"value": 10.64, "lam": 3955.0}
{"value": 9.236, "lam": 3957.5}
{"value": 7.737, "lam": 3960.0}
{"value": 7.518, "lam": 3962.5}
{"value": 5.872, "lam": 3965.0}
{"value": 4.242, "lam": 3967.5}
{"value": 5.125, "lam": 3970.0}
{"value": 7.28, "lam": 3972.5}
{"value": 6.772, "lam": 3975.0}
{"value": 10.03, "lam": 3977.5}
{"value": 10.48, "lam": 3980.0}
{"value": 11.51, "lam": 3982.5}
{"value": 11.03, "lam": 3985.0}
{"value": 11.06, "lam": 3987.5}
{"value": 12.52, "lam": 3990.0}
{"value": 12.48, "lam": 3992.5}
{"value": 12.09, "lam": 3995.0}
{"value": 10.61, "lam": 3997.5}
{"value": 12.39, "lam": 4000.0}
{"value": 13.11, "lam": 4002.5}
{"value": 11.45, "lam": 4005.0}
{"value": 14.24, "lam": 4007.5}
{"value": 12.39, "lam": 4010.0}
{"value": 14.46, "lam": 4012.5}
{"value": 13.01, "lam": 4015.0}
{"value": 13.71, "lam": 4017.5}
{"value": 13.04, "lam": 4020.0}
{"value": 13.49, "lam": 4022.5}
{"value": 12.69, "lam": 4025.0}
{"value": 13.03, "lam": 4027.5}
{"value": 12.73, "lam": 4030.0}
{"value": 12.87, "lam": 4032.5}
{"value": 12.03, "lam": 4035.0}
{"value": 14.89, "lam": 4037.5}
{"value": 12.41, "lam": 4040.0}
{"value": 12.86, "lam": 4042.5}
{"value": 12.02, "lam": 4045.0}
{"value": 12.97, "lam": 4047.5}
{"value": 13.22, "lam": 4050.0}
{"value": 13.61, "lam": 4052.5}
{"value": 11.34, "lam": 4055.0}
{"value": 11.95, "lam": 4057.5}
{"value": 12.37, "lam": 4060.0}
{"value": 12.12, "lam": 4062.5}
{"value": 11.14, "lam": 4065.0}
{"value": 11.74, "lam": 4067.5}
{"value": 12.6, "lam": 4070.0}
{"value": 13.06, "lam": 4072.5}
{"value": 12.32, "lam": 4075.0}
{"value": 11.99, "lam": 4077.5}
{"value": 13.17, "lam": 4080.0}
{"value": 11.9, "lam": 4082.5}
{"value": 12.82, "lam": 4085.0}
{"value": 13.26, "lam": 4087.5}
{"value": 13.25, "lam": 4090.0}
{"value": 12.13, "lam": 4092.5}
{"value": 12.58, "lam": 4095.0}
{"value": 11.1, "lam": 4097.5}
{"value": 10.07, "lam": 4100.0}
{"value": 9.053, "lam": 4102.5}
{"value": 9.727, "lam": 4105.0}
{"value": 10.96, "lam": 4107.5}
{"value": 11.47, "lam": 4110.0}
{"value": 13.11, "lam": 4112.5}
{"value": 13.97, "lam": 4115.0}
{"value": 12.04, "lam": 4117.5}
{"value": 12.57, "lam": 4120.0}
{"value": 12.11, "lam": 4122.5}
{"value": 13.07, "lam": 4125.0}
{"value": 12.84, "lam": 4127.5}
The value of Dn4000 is 1.6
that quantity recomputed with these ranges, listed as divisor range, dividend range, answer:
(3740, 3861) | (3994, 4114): 1.87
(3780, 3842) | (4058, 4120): 1.86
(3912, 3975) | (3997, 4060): 1.67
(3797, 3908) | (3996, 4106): 1.75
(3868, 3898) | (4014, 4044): 1.73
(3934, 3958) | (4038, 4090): 1.55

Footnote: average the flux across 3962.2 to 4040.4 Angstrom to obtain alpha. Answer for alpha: 11.3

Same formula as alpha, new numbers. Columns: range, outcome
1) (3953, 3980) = 7.65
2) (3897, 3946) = 8.66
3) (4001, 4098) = 12.7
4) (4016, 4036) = 13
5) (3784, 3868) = 7.46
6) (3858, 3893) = 8.07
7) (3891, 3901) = 8.53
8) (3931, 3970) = 7.64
